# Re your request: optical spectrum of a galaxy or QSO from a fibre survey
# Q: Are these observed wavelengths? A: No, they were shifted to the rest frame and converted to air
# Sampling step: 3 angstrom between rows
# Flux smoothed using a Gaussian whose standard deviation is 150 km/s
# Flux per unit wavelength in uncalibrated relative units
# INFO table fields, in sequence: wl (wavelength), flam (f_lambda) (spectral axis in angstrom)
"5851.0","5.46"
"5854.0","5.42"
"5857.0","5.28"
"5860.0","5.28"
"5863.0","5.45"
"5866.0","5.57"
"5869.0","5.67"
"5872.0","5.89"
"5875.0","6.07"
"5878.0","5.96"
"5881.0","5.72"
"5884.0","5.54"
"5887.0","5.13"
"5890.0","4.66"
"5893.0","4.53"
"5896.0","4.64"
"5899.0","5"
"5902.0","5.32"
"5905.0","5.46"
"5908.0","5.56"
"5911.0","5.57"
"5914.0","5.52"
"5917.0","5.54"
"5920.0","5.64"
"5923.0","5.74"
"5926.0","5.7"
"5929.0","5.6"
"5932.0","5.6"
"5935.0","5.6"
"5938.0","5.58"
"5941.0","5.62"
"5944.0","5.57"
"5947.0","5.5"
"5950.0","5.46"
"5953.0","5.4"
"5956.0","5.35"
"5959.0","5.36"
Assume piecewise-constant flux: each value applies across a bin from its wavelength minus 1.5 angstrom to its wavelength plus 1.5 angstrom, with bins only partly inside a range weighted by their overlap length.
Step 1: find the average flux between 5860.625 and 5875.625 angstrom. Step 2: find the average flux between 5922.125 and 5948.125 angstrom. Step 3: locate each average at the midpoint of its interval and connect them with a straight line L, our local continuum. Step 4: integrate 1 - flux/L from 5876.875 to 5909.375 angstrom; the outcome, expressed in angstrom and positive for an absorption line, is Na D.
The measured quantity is 2.5 angstrom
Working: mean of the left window 5.68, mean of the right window 5.61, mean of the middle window 5.22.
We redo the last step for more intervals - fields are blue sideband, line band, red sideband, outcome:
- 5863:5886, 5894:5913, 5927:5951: 1.4 angstrom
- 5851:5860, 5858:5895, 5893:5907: -1.6 angstrom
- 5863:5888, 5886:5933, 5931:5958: 2.3 angstrom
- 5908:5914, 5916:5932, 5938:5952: -0.3 angstrom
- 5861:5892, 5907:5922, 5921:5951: 0.0 angstrom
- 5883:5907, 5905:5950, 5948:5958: -3.0 angstrom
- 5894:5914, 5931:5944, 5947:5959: -0.6 angstrom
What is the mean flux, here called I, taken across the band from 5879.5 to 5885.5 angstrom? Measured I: 5.63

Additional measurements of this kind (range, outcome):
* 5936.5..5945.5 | 5.59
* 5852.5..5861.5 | 5.33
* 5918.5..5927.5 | 5.69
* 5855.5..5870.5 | 5.45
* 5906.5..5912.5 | 5.57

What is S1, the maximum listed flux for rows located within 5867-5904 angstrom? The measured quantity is 6.07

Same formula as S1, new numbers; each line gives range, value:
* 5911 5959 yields 5.74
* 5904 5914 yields 5.57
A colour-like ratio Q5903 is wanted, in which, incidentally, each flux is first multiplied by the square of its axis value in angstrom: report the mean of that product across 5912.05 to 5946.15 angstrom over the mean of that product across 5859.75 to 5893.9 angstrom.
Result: 1.04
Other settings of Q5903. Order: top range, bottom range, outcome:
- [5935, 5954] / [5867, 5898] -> 1.05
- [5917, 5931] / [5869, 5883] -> 0.98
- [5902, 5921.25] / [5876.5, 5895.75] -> 1.07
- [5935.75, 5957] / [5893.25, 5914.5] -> 1.07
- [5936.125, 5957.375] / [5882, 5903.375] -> 1.12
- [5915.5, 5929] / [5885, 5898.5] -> 1.19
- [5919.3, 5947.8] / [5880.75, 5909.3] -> 1.11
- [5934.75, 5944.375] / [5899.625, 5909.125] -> 1.05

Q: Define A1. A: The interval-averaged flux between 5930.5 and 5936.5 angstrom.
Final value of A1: 5.6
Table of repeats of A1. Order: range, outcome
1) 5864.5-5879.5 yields 5.83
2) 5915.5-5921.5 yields 5.59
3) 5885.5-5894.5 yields 4.77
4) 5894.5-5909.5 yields 5.2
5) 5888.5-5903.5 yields 4.83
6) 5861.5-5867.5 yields 5.51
